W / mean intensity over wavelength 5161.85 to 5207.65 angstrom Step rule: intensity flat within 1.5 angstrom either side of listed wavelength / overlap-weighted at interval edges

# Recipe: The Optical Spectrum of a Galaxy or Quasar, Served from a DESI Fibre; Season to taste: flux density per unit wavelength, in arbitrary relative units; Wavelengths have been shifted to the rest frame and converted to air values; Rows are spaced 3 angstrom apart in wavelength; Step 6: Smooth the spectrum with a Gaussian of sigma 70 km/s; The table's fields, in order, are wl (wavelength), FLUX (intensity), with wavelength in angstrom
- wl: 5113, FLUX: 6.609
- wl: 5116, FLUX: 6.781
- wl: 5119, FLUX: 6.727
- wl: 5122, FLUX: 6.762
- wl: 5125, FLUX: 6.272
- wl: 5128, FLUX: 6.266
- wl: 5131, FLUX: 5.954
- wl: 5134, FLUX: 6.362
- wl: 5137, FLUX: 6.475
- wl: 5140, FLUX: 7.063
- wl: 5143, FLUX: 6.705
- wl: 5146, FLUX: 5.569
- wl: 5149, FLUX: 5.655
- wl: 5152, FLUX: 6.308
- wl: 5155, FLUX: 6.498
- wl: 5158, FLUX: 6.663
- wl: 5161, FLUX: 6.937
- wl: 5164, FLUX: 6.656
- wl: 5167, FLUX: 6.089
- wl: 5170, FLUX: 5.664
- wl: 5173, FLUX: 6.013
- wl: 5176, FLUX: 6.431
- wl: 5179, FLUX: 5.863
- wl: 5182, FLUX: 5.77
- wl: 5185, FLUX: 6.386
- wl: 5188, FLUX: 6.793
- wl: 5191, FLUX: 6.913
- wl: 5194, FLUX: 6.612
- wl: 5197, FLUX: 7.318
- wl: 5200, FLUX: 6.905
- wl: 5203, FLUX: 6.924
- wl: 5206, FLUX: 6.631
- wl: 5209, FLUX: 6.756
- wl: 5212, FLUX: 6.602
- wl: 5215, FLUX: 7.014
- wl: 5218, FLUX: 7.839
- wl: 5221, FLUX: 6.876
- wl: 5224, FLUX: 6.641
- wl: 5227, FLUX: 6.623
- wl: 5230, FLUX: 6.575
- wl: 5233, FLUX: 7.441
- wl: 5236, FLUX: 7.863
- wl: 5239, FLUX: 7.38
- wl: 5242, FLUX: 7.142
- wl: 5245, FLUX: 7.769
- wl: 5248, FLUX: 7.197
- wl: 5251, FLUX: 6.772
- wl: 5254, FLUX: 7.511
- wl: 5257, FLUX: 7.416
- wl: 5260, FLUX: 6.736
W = 6.47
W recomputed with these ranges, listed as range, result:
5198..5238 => 6.99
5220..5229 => 6.7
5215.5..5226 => 7.09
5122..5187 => 6.28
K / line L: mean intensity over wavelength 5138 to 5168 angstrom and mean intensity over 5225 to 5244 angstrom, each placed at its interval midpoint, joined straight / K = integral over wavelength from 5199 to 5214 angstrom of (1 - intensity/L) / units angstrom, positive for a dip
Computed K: 0.3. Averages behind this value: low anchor 6.42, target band 6.77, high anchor 7.17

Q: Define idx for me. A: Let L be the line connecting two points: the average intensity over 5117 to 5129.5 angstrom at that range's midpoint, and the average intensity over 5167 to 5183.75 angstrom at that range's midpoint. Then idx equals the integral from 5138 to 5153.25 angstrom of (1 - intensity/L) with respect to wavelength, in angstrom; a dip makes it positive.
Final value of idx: 0.04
